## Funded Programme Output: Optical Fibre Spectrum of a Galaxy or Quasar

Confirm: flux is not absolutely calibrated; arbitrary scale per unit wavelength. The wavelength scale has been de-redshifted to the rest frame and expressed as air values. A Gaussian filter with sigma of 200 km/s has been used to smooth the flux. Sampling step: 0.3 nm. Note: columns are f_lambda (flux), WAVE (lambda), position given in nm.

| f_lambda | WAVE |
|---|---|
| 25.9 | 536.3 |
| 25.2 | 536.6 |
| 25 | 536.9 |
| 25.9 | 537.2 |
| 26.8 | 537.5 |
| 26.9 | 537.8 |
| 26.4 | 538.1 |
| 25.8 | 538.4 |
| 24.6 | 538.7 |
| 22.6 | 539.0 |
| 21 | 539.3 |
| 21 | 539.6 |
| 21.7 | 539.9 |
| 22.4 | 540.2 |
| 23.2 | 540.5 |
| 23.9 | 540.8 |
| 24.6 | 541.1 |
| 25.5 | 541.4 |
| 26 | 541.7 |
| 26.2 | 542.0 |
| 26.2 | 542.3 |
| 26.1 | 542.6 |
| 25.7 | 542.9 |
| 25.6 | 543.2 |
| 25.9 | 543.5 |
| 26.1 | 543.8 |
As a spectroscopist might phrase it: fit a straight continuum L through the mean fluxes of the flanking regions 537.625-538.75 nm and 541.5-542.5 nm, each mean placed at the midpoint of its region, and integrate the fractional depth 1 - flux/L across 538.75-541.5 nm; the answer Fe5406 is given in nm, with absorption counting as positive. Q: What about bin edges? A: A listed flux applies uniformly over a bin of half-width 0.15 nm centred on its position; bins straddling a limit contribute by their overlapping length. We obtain 0.34 nm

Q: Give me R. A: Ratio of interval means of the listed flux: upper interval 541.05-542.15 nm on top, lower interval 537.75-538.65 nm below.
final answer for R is 0.98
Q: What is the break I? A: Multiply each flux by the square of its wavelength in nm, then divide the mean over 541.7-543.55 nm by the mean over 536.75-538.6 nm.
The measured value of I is 1.01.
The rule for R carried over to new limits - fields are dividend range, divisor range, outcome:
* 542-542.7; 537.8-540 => 1.11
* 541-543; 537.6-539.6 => 1.06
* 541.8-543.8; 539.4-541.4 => 1.13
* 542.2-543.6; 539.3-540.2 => 1.21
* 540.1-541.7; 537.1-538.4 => 0.91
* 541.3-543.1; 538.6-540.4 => 1.17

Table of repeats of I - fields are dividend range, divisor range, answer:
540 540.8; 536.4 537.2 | 0.92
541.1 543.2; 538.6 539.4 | 1.15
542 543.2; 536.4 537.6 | 1.03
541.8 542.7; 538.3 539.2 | 1.10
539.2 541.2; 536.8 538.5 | 0.87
